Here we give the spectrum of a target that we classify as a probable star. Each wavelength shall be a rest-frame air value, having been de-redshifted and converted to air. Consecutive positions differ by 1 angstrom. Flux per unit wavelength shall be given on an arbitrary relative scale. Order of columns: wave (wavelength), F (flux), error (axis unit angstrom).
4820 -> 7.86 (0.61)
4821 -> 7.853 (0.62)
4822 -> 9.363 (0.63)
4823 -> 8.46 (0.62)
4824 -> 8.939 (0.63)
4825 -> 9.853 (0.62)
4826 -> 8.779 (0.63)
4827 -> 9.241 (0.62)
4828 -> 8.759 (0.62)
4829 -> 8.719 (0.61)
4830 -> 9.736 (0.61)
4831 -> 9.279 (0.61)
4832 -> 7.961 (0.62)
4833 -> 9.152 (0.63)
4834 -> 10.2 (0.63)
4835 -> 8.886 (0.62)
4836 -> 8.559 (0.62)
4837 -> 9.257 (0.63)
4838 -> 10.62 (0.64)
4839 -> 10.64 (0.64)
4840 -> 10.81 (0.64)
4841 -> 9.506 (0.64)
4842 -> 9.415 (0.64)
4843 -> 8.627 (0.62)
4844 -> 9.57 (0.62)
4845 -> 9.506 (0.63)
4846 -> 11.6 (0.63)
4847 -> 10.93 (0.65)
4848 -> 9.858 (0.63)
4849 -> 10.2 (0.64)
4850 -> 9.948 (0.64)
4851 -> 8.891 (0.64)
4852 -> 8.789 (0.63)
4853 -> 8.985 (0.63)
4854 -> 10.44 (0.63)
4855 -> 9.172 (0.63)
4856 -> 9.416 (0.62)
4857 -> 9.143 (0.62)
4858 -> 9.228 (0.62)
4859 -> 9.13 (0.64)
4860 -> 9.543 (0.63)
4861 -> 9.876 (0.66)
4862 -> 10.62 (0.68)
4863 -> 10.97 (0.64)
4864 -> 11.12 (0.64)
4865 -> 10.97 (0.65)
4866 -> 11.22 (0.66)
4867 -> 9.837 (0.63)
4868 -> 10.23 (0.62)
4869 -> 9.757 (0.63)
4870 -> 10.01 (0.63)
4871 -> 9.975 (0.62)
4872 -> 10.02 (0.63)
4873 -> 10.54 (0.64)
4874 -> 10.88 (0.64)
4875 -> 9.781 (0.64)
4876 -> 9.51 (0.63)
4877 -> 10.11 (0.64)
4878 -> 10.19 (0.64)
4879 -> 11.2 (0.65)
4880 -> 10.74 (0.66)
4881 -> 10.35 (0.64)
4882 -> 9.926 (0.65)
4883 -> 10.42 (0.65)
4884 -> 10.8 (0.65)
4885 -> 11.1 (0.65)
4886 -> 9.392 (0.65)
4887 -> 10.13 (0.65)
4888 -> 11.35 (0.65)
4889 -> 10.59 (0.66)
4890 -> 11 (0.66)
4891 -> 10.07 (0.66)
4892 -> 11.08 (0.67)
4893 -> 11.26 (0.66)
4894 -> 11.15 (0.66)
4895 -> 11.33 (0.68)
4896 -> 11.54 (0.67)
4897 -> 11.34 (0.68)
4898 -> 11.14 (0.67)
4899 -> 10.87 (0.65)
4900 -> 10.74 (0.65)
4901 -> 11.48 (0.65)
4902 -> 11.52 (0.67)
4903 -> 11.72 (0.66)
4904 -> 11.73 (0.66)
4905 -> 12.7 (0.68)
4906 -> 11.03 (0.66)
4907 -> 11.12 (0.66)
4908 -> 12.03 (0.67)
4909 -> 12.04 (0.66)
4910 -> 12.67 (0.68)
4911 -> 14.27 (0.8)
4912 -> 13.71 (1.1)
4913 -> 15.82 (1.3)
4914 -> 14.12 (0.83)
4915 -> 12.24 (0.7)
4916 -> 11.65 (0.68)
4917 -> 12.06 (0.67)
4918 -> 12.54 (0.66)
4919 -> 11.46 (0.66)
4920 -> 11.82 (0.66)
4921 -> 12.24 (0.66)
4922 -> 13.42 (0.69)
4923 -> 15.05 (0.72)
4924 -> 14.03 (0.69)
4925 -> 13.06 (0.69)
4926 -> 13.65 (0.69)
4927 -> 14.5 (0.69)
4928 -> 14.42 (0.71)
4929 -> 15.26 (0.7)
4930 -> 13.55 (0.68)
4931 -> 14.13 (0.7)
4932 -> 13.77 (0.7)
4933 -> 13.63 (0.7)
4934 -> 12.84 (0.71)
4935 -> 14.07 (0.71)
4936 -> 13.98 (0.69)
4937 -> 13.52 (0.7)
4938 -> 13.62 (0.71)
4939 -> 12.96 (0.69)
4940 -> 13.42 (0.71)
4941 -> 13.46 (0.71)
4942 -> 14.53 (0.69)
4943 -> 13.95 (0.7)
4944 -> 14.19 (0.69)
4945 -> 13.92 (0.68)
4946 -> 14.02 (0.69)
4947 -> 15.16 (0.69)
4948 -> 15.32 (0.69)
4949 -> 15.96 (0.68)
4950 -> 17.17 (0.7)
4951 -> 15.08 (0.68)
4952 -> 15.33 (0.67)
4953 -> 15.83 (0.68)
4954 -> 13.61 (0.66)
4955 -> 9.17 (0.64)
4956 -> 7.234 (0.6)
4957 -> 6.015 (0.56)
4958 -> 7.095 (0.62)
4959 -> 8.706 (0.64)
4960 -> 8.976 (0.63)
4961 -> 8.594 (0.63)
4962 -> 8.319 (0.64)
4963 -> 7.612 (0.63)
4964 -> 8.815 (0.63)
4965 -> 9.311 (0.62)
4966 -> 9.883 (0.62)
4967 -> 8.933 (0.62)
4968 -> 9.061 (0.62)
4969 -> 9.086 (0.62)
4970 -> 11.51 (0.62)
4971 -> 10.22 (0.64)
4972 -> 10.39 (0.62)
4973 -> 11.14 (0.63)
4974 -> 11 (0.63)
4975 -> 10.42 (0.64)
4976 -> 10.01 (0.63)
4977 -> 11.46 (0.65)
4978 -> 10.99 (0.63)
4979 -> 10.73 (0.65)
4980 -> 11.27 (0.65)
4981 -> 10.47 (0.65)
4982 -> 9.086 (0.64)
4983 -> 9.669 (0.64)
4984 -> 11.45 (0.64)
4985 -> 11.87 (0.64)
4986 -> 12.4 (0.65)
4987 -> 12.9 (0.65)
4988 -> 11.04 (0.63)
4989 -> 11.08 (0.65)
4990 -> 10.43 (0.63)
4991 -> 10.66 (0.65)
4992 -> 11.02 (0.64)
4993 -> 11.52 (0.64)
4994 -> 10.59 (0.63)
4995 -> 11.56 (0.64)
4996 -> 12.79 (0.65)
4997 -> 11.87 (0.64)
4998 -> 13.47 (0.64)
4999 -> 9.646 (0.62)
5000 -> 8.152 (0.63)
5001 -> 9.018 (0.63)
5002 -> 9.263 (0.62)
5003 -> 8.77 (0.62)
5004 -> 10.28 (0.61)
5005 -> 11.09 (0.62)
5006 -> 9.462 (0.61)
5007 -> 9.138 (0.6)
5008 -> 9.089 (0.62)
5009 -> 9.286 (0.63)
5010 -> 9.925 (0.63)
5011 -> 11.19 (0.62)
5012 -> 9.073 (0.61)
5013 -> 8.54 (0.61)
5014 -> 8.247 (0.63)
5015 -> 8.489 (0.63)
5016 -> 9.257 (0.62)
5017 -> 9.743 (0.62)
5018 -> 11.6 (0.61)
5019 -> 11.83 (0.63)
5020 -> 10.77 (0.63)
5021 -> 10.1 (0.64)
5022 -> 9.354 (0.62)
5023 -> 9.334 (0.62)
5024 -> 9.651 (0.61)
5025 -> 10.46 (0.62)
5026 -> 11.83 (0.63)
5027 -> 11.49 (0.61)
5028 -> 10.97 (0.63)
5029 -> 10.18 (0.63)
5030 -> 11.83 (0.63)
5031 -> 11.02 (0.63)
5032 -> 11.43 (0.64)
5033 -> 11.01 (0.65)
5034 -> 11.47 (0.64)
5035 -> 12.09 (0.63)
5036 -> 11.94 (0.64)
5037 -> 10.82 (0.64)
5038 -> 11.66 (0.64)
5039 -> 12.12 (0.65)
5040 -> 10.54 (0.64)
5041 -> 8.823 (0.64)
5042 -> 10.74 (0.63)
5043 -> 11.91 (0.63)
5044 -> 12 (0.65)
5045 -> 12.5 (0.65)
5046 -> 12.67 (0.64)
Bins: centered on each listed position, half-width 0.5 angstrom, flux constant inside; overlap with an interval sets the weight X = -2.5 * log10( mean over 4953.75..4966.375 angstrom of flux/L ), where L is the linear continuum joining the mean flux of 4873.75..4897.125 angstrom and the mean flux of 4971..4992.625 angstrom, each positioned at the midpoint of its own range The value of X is 0.25 mag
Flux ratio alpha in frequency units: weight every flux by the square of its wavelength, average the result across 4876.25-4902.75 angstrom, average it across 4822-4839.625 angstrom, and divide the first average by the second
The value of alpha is 1.20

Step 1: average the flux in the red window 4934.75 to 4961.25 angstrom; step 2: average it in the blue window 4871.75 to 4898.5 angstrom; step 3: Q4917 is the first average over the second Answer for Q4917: 1.2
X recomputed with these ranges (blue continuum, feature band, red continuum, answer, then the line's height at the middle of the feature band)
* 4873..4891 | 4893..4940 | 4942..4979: -0.18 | 10.8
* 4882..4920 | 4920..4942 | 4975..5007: -0.21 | 11.3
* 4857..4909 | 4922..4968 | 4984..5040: -0.18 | 10.6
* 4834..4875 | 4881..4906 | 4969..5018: -0.10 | 10.1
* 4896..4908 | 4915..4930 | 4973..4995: -0.17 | 11.3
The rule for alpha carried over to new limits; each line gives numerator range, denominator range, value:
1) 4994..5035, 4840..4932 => 0.97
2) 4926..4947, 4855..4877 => 1.42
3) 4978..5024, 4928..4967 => 0.85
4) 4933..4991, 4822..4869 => 1.25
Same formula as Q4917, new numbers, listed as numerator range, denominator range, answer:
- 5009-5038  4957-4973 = 1.16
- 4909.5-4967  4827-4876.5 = 1.30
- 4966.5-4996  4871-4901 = 1.01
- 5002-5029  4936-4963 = 0.80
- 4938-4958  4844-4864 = 1.36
